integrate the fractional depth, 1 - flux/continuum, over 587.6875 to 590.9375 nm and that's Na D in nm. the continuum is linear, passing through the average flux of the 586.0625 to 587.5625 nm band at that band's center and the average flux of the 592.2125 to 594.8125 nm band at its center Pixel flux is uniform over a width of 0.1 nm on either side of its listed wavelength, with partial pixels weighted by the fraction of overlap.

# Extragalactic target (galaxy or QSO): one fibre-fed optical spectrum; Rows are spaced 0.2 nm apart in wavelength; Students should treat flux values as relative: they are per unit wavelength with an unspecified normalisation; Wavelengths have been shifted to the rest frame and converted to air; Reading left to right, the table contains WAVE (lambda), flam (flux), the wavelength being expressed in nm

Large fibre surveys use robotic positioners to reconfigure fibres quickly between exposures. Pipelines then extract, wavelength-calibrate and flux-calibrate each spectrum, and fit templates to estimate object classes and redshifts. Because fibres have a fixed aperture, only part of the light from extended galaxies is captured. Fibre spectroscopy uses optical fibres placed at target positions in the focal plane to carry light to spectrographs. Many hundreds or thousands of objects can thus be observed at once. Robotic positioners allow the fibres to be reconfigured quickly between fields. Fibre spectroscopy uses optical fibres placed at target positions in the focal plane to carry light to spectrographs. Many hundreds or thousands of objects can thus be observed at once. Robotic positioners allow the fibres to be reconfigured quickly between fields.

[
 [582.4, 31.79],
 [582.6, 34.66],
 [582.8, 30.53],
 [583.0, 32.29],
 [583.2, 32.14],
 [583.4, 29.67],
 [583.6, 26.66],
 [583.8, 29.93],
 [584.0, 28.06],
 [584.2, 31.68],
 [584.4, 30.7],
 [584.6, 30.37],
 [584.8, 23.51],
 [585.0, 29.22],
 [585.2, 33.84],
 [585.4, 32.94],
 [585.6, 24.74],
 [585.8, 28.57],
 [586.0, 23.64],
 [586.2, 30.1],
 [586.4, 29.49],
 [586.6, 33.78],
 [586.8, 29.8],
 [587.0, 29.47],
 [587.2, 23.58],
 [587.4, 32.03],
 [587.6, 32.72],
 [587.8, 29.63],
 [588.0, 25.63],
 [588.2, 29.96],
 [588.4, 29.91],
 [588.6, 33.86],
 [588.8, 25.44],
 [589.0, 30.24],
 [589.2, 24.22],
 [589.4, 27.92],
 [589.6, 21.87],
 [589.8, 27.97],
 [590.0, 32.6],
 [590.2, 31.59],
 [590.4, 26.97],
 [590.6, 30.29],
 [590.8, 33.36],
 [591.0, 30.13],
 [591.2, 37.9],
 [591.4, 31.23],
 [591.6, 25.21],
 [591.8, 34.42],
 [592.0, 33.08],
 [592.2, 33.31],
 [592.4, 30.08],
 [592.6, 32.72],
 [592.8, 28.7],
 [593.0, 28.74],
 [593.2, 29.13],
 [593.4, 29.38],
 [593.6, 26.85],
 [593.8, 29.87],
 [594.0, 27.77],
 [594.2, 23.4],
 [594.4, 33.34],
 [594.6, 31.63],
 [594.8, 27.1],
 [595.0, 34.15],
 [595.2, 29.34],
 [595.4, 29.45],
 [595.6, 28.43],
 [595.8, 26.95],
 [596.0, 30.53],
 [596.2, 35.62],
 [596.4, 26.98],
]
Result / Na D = 0.078 nm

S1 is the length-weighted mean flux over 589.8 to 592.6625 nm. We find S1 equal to 31.5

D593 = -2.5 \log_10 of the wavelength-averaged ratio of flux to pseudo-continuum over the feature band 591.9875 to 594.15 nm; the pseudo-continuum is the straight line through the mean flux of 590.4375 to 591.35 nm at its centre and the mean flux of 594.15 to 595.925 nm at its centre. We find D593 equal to 0.04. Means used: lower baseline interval 32.4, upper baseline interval 29.5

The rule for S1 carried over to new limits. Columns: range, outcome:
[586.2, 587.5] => 29.7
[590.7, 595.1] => 30.5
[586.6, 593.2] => 29.9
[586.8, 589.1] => 29.3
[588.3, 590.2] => 28.4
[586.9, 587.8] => 29.5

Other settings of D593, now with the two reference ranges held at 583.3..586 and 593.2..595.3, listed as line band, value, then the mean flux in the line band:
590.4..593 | -0.08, 31.4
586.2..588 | -0.03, 29.8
